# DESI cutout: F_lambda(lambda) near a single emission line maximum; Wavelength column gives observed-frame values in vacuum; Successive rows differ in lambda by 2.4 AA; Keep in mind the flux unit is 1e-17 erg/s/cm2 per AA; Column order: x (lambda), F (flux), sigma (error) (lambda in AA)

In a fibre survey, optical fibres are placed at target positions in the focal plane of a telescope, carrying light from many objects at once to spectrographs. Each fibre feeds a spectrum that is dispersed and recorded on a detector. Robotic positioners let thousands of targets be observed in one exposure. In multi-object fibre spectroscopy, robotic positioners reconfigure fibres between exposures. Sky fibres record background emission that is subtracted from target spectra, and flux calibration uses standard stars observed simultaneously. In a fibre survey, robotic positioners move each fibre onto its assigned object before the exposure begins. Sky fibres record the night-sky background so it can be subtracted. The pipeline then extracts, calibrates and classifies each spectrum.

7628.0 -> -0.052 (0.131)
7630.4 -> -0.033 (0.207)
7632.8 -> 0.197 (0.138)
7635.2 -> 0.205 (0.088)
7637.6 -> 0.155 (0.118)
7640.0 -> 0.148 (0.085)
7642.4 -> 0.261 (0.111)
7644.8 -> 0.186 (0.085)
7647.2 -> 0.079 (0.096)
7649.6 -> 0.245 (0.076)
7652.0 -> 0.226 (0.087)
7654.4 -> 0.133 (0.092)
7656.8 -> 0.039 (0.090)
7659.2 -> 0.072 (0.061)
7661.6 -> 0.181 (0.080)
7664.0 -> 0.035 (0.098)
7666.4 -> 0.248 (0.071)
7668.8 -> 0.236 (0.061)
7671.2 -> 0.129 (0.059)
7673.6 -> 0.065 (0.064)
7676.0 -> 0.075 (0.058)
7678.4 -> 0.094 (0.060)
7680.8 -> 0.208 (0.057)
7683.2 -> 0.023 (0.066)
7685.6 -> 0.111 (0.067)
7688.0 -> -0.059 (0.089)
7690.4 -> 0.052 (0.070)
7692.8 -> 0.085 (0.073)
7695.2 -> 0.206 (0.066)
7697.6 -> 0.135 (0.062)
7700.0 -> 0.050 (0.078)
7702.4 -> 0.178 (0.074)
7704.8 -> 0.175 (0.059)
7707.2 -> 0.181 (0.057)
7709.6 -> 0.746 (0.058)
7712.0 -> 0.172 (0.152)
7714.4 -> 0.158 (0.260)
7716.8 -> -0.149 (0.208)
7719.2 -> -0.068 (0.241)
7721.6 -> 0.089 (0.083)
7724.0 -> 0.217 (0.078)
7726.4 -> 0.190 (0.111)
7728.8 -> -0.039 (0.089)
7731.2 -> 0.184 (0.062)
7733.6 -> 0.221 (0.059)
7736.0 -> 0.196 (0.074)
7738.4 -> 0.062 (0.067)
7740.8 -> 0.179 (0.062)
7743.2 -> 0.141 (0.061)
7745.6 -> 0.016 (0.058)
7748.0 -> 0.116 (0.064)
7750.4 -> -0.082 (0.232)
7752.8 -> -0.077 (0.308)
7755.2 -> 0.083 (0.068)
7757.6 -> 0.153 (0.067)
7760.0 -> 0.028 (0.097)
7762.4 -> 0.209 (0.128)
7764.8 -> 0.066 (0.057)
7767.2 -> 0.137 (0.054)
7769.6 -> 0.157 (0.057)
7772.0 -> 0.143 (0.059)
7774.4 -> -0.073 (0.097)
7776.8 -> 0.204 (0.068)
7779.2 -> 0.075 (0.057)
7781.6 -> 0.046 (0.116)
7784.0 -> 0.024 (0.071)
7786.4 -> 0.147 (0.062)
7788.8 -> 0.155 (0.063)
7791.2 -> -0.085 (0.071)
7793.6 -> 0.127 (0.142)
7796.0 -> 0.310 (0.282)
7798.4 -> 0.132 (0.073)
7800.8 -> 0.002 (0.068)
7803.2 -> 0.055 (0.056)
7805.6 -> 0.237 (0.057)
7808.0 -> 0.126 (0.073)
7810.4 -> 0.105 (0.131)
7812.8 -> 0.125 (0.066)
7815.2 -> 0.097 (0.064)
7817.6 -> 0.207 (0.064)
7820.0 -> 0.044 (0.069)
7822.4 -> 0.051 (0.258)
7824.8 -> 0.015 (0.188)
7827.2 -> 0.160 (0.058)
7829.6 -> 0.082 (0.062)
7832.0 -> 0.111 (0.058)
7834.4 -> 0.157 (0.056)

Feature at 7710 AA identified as H-alpha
